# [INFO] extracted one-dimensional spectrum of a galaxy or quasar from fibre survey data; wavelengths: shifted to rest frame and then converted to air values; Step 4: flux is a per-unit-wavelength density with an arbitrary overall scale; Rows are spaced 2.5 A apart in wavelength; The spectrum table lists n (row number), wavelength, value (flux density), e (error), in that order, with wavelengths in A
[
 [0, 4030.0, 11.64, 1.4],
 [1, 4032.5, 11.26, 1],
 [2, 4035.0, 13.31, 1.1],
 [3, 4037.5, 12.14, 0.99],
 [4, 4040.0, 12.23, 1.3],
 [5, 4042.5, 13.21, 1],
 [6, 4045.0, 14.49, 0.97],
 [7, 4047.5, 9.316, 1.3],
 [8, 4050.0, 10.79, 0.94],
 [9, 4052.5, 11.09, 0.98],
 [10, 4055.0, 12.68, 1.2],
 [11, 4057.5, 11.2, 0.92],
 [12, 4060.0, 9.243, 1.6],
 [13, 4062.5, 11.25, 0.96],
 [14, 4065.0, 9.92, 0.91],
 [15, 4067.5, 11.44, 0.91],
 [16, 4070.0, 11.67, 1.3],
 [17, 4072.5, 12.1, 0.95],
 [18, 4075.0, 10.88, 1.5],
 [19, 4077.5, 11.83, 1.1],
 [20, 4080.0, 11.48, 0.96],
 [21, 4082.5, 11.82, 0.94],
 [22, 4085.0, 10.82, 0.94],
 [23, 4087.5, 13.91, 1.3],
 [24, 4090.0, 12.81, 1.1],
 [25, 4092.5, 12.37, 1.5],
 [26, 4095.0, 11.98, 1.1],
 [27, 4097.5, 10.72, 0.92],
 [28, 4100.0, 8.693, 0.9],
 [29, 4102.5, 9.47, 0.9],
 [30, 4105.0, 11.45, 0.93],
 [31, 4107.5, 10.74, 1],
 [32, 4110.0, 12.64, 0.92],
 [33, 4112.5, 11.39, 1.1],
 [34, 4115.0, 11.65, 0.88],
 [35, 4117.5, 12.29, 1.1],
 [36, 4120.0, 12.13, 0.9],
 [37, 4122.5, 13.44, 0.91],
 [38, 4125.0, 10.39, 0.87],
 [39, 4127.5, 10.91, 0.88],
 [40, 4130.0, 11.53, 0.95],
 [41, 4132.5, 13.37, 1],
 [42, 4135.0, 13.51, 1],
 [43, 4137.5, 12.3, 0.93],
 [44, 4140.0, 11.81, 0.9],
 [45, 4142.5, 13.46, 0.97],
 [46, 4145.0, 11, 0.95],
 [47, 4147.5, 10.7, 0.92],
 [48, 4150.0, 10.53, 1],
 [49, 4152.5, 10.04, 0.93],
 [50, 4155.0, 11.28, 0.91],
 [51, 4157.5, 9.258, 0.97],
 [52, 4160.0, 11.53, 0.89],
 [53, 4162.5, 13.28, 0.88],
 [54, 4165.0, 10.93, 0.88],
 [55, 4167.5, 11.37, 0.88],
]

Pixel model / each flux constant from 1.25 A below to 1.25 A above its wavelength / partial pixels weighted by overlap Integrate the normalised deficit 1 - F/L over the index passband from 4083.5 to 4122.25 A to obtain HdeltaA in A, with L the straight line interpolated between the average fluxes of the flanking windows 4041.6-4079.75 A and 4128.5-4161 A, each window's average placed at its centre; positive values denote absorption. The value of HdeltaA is -0.4 A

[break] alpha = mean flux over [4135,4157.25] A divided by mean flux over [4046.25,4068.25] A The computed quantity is 1.1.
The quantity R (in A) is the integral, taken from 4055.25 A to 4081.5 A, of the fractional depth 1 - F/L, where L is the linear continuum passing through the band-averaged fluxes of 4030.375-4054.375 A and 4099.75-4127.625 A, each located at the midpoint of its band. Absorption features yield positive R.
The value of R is 1.3 A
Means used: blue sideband 12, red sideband 11.4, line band 11.2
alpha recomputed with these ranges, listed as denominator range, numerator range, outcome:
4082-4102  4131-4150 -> 1.05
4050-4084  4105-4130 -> 1.04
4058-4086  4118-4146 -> 1.09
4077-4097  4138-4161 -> 0.92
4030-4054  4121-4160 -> 0.97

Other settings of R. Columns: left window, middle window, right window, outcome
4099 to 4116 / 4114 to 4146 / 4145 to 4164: -3.6 A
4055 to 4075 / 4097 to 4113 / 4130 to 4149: 1.4 A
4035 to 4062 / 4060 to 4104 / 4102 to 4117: 0.8 A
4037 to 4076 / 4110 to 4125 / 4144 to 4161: -1.6 A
